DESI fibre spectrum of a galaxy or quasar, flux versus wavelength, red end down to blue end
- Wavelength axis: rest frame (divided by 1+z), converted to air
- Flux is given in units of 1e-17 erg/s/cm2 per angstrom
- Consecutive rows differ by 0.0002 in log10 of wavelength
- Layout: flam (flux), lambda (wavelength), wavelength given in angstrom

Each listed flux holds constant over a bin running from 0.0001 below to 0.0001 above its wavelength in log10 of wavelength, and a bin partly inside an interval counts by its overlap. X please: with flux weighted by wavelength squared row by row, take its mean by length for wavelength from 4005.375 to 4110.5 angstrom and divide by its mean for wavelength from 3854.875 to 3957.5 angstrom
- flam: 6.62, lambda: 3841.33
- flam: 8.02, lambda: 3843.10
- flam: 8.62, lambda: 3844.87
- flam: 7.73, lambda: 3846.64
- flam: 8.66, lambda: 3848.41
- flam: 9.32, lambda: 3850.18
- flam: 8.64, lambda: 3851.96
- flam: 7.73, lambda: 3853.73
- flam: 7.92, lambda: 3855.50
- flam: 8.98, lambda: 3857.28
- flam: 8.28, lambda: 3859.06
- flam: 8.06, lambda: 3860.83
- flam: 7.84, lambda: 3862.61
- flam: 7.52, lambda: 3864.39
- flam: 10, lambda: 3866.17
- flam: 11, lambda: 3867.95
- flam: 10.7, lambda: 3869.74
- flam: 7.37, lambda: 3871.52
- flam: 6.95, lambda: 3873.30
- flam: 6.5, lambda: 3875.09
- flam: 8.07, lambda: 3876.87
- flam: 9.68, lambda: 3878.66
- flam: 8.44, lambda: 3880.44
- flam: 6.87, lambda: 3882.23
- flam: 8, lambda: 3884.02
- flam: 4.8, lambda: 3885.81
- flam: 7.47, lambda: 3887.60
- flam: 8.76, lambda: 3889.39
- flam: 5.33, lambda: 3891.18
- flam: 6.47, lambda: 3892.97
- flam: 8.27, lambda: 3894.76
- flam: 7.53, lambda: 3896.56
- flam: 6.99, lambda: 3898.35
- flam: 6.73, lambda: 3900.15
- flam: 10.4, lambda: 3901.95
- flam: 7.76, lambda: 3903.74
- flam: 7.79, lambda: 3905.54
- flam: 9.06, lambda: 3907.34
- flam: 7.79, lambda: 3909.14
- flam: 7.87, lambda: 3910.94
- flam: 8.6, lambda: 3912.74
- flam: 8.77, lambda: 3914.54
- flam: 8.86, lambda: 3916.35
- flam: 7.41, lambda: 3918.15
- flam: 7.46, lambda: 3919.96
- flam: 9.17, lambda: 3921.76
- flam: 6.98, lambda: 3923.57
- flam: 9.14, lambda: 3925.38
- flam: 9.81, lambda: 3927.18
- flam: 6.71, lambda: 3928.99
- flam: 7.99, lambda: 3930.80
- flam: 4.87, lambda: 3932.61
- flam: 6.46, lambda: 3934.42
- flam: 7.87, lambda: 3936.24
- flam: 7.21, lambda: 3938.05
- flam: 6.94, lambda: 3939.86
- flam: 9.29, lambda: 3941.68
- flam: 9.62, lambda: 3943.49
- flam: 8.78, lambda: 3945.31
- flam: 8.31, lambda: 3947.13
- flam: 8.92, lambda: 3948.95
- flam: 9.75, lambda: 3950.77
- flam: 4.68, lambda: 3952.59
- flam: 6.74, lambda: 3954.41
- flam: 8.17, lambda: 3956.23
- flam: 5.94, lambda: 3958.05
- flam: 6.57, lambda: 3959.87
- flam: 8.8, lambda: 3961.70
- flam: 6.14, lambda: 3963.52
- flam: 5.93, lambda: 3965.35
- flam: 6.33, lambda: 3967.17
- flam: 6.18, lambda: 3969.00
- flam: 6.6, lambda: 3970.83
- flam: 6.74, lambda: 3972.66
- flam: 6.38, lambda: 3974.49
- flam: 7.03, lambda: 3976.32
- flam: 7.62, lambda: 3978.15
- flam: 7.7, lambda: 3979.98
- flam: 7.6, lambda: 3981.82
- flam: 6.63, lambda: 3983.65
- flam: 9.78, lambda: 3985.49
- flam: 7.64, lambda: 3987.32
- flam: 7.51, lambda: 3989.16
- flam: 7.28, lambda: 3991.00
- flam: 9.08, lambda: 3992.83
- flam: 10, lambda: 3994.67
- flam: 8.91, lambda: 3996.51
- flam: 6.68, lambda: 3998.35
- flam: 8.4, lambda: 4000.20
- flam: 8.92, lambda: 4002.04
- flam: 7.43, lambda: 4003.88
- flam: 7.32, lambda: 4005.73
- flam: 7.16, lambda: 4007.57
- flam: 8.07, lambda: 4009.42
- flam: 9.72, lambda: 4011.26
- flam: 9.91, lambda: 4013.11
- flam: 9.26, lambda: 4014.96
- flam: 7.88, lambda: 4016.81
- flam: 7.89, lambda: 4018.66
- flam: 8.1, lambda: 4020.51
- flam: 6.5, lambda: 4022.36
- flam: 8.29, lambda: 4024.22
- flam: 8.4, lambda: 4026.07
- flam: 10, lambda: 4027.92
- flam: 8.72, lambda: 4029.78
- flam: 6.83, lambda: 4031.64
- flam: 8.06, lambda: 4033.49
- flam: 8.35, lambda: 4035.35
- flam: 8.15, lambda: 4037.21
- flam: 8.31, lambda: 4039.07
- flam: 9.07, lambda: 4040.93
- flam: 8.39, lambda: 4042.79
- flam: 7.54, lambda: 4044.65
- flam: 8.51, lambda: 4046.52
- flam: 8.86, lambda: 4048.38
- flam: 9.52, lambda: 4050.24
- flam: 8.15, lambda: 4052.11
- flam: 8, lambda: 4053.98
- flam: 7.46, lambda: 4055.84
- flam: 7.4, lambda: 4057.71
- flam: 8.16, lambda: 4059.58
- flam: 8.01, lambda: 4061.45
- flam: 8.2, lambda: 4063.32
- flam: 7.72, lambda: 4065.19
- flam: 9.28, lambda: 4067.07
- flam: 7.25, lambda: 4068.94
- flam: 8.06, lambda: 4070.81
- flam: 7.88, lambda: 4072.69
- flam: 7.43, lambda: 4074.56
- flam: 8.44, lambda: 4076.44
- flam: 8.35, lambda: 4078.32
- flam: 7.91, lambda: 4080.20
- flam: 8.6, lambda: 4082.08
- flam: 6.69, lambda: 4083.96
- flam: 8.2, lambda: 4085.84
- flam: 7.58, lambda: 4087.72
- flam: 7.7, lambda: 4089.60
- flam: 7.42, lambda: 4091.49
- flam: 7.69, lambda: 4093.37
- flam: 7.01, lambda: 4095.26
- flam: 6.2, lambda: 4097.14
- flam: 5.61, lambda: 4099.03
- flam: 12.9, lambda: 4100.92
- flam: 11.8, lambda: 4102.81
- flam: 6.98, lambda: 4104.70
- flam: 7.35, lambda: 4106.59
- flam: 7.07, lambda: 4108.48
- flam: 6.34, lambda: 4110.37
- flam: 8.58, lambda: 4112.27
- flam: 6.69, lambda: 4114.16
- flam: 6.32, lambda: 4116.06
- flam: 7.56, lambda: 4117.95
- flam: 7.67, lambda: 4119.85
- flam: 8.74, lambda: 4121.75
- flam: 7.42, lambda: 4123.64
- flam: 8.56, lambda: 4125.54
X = 1.1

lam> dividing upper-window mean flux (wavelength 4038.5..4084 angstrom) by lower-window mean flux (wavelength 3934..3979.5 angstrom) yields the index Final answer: 1.1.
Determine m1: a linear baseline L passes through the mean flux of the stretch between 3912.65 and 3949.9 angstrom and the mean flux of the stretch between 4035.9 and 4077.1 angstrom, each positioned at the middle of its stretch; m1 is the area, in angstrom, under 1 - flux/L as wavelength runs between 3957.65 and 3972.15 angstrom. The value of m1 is 2.67 angstrom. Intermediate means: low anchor 8.04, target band 6.59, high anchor 8.17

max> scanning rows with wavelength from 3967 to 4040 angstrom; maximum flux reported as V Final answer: 10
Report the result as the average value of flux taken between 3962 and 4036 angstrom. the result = 7.83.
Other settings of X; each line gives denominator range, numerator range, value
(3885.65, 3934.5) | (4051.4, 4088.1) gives 1.11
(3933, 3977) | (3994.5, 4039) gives 1.17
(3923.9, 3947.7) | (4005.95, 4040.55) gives 1.10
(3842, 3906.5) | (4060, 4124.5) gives 1.09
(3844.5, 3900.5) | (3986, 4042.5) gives 1.11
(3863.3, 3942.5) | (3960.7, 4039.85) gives 1.05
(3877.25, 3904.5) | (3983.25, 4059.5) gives 1.16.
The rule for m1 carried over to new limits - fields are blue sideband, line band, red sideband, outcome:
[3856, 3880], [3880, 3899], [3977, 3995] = 2.89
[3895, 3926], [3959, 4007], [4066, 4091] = 3.20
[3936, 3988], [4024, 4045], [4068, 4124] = -2.04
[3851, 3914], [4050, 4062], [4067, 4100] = -0.59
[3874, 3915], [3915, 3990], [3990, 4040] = 4.34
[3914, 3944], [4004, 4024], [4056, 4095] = -0.71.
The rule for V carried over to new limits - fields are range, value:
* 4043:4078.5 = 9.52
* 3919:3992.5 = 9.81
